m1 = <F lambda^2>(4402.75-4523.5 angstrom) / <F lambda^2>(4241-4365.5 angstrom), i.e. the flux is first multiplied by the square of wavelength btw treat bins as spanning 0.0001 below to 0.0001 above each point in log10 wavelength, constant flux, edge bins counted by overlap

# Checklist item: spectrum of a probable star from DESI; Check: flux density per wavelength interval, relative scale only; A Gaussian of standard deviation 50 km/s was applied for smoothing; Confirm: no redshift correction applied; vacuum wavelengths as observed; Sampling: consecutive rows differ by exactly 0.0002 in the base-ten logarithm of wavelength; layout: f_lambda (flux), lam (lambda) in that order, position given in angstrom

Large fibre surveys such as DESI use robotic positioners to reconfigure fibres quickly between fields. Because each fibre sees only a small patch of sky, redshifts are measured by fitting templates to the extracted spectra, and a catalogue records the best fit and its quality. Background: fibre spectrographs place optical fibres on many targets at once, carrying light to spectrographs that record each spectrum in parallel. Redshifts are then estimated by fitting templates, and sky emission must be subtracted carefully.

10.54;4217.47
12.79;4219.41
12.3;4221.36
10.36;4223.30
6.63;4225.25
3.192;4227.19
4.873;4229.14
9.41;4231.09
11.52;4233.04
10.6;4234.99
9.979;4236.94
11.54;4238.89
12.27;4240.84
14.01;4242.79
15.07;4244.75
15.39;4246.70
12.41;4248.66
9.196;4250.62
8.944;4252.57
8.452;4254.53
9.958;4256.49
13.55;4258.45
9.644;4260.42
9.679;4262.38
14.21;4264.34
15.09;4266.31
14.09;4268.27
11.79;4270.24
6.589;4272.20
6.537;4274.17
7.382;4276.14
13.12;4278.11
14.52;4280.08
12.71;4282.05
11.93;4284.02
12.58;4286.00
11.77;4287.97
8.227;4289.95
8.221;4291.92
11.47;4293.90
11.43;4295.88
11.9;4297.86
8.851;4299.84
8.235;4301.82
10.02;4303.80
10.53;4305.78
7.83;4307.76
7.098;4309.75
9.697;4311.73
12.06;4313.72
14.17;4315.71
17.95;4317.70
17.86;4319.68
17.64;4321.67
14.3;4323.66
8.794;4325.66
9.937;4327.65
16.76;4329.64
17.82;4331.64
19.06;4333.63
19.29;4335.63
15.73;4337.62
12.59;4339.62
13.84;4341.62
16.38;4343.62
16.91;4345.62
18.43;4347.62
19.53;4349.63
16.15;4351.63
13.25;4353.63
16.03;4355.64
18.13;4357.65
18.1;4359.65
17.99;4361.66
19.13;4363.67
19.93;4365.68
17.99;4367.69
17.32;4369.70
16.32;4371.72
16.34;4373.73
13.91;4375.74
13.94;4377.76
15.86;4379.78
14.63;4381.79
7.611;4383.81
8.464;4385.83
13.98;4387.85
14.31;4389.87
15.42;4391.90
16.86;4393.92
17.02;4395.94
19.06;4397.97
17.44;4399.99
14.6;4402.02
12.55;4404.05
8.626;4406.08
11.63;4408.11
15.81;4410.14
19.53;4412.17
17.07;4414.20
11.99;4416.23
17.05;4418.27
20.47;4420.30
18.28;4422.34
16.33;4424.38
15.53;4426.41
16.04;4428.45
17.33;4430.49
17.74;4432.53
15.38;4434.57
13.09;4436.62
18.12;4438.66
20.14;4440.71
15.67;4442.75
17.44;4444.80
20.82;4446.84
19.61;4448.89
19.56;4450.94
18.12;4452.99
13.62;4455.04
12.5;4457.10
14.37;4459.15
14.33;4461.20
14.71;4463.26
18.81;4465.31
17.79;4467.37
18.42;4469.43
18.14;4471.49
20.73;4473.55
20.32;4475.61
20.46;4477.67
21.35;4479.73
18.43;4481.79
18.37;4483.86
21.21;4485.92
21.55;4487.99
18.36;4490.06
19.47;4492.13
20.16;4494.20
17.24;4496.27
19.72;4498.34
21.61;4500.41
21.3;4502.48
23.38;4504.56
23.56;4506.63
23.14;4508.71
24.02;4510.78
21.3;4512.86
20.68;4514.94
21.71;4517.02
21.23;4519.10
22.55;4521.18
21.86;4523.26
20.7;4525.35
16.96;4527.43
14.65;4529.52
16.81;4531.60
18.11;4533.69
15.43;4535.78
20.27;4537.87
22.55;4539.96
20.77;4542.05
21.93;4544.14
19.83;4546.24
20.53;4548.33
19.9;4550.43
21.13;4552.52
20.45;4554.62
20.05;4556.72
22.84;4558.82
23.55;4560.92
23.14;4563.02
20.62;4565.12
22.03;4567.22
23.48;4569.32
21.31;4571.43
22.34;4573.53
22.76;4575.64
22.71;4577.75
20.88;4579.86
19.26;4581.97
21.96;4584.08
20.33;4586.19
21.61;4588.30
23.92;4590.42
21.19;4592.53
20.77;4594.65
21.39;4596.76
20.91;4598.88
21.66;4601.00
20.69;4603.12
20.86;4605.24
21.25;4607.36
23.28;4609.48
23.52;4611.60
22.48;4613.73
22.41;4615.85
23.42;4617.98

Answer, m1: 1.50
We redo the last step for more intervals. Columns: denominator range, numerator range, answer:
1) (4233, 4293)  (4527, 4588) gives 2.08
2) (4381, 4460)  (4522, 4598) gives 1.40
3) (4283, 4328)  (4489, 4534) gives 1.96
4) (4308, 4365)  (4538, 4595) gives 1.54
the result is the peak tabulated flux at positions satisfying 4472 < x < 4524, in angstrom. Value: 24.02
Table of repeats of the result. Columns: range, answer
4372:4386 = 16.34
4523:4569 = 23.55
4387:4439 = 20.47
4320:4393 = 19.93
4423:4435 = 17.74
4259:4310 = 15.09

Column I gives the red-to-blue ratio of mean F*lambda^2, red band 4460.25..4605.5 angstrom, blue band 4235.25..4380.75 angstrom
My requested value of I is 1.7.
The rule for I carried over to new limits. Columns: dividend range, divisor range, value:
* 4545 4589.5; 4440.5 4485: 1.26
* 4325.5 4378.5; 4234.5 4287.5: 1.48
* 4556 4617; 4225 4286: 2.33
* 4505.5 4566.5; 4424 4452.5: 1.24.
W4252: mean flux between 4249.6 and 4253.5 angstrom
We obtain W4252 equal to 9.12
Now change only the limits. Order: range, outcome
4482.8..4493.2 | 19.8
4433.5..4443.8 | 16.5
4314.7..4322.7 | 16.9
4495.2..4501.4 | 19.5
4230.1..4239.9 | 10.6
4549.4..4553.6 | 20.5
